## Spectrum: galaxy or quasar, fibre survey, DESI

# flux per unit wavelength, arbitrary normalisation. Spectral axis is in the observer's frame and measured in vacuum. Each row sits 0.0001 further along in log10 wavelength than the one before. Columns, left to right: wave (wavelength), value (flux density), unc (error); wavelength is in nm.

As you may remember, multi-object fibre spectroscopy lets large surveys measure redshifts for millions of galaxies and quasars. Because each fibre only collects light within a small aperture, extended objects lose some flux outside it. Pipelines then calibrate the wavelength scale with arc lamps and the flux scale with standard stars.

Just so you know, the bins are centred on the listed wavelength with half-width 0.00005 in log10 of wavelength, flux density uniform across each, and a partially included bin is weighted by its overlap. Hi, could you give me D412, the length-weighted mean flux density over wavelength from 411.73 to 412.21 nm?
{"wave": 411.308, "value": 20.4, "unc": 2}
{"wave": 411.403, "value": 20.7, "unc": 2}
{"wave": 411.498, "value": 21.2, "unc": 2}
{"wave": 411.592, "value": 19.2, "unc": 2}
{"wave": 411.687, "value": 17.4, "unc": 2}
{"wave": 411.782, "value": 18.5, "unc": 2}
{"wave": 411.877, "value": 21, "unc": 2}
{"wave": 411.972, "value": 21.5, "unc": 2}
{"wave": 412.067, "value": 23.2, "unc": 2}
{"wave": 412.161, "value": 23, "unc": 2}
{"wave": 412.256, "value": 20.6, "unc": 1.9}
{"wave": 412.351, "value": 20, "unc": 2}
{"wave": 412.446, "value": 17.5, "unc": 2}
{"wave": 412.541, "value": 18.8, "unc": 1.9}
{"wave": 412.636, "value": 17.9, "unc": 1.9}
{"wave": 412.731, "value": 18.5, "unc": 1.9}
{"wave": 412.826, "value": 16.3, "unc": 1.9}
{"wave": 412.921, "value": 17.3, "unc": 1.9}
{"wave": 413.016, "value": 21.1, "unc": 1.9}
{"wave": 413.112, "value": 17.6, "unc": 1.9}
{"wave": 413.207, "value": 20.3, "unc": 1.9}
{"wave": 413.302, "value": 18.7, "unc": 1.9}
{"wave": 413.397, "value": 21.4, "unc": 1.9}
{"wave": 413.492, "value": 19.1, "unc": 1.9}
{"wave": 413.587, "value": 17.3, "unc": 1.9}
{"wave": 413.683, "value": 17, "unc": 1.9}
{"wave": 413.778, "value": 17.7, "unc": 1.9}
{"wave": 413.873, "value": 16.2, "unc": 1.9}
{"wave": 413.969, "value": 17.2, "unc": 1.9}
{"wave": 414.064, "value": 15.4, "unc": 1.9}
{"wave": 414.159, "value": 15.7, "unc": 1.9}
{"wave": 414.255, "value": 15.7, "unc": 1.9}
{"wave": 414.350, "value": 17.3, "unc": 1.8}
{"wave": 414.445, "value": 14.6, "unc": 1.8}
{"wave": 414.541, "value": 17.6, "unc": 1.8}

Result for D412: 21.4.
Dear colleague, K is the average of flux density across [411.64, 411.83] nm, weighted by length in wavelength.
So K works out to 17.9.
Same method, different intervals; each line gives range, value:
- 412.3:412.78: 18.5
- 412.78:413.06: 18.2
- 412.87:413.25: 19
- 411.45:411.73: 19.3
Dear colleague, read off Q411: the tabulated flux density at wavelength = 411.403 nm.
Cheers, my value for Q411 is 20.7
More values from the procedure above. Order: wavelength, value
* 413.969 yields 17.2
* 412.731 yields 18.5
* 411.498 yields 21.2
